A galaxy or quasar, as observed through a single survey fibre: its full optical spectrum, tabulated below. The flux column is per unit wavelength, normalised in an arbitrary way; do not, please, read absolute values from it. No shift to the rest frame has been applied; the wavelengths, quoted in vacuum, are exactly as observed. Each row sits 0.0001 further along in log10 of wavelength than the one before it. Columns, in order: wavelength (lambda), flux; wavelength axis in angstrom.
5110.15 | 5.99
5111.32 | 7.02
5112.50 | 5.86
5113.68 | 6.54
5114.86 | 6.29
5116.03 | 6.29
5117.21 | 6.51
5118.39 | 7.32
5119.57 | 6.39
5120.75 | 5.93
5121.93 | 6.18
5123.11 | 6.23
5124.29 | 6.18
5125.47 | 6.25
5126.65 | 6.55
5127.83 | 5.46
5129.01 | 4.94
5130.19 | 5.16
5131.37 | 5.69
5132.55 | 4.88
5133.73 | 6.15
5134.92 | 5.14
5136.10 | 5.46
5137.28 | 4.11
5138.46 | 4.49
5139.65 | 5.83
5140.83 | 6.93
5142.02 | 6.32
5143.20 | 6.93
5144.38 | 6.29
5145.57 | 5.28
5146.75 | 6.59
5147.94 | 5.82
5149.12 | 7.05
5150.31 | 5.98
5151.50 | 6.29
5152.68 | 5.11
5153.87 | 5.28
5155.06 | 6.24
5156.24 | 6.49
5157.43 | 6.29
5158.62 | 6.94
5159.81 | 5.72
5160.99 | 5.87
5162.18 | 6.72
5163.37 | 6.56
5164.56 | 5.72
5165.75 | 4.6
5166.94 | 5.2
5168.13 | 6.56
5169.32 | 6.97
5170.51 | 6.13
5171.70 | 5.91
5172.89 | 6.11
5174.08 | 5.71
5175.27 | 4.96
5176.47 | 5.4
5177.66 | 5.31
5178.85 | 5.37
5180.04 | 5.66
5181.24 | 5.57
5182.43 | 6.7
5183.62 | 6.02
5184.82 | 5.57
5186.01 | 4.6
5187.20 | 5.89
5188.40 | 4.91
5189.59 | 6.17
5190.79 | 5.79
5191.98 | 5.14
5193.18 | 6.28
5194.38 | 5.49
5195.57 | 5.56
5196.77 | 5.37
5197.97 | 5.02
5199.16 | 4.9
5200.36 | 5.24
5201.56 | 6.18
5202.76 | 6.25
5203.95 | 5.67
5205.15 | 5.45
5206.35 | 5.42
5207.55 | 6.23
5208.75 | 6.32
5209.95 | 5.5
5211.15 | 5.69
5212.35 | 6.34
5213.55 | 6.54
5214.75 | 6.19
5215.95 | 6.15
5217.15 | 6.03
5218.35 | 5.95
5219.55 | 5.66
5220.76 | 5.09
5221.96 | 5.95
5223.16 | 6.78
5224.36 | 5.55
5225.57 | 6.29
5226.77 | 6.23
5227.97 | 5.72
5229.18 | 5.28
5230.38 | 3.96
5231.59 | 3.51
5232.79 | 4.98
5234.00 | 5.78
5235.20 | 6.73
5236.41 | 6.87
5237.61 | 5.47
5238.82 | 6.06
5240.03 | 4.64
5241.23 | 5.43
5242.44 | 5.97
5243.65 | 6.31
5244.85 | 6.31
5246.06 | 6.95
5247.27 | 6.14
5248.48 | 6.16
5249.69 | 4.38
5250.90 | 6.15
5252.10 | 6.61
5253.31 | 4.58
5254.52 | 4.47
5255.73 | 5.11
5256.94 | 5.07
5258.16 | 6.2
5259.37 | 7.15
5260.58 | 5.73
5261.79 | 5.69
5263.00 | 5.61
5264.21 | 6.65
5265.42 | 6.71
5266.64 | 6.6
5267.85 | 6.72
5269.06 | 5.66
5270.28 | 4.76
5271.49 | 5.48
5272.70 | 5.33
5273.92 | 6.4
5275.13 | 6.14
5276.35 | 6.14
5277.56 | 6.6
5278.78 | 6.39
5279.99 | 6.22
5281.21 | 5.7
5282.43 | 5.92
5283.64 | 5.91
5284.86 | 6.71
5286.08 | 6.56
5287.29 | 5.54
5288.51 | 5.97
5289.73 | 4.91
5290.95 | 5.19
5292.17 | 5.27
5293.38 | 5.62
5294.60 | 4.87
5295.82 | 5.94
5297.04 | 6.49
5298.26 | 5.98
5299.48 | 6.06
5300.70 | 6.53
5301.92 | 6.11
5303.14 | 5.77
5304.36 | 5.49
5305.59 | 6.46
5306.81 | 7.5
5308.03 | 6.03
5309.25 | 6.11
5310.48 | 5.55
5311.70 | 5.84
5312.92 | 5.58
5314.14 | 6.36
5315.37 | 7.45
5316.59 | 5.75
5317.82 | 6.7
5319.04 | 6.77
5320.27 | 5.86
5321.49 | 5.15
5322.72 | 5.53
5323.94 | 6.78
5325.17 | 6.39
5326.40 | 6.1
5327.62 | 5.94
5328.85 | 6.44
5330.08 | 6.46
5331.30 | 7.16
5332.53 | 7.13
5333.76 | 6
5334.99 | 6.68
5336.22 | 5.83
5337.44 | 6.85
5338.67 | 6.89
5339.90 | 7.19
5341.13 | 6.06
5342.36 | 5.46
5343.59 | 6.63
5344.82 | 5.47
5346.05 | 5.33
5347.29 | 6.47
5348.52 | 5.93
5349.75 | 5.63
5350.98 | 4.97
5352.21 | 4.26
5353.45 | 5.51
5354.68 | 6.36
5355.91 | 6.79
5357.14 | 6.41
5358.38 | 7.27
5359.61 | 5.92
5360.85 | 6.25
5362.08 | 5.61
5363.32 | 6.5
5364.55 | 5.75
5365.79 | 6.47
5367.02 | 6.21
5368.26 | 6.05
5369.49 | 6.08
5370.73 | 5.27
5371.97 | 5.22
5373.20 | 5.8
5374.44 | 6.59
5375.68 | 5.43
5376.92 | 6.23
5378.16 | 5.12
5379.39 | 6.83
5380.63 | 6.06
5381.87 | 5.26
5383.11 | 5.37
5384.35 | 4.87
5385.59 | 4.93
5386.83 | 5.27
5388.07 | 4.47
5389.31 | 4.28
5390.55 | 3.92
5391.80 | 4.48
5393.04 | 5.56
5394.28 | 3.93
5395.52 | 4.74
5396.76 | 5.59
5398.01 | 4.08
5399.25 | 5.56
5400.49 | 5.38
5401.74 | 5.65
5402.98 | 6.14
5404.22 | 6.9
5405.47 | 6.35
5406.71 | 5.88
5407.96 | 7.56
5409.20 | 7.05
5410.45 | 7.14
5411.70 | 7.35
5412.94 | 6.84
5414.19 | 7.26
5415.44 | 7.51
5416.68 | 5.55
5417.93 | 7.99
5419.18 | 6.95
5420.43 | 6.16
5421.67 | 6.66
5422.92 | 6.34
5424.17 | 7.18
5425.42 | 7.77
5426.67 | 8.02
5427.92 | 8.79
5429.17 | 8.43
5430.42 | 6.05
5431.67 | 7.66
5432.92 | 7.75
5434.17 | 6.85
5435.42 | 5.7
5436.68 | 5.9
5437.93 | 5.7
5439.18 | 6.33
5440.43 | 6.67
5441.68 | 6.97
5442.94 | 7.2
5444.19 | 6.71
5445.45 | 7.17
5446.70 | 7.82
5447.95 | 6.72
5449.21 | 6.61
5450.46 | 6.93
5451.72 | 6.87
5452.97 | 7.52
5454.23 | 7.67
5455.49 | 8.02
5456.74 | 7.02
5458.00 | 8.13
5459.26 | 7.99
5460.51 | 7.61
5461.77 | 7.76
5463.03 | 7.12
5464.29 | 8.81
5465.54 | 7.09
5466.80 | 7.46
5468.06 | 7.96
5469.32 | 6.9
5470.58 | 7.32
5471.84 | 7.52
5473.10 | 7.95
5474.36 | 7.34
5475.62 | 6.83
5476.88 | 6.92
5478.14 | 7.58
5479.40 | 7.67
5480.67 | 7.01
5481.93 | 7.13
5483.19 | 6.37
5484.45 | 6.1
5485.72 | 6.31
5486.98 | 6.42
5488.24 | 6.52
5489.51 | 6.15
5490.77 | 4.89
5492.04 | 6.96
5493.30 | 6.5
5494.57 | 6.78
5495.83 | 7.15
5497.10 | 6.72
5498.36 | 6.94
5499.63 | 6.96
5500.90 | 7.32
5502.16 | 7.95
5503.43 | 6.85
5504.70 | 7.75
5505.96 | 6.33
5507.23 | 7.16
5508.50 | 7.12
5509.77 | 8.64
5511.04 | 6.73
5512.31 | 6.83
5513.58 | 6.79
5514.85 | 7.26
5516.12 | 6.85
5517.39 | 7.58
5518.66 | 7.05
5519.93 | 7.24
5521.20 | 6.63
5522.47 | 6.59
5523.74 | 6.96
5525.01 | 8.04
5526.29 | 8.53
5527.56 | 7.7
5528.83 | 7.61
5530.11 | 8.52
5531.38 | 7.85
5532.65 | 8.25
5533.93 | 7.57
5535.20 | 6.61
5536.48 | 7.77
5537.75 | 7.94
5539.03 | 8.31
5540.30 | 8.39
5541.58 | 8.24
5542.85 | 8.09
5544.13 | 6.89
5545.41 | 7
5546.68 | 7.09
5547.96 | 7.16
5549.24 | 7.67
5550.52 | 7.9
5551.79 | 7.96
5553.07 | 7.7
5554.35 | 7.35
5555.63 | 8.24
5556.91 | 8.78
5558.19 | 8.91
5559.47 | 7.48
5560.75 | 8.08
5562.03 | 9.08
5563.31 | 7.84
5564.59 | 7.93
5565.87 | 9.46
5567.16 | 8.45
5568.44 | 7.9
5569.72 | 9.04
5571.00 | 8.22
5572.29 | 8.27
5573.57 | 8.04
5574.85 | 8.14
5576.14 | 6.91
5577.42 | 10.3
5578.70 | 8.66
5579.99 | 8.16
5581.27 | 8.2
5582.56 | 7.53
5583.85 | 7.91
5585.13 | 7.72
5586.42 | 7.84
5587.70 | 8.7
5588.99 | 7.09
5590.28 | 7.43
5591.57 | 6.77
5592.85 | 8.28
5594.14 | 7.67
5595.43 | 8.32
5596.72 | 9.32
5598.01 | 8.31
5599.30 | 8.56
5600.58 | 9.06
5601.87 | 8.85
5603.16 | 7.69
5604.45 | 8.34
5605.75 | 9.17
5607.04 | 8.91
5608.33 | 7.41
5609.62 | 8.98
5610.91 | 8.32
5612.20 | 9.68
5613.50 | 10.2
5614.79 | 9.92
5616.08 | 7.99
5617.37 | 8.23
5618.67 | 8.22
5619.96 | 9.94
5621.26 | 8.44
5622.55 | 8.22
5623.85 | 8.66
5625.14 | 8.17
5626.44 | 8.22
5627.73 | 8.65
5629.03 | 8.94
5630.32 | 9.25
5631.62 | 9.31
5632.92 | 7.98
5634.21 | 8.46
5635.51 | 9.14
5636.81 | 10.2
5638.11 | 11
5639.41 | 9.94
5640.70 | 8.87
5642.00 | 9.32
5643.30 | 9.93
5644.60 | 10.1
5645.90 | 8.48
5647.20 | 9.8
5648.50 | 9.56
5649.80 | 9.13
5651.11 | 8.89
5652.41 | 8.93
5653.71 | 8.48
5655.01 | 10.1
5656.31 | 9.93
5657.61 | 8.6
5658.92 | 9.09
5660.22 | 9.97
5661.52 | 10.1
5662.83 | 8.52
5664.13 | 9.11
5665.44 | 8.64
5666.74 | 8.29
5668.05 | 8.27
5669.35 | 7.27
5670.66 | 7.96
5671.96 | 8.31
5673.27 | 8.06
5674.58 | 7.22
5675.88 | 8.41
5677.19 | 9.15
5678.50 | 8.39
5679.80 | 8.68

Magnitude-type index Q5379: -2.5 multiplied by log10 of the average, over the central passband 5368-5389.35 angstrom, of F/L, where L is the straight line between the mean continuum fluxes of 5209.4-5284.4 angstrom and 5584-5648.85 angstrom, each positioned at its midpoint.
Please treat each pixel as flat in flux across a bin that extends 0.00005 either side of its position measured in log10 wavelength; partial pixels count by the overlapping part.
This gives 0.236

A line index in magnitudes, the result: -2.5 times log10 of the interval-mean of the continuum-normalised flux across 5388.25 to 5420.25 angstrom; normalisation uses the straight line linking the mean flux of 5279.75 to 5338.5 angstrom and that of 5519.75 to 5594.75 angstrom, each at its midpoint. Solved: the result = 0.14 mag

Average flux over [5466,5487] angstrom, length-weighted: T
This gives 7.12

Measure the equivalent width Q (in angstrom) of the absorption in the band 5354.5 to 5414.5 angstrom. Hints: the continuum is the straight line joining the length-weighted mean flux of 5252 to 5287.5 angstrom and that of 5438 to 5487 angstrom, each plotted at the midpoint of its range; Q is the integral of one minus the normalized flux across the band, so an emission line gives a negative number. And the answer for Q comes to 7.8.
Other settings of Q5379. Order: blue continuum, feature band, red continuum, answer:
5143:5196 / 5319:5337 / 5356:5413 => -0.08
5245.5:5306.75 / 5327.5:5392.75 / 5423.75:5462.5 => 0.12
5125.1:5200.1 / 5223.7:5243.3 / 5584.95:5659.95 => 0.13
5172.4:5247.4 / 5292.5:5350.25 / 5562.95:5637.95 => 0.06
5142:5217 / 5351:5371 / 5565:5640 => 0.17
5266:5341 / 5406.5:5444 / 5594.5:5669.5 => 0.03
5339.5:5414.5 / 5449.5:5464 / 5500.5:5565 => -0.12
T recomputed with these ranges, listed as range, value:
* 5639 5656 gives 9.36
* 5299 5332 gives 6.22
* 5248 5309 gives 5.91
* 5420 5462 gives 7.14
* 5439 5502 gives 7.1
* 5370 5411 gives 5.54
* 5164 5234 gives 5.67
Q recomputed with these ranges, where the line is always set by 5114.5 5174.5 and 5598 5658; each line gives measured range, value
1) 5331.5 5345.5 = 1.5 angstrom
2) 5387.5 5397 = 3.7 angstrom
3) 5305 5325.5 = 2.4 angstrom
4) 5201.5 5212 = 0.9 angstrom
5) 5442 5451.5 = 1.0 angstrom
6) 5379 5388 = 2.5 angstrom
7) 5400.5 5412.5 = 1.6 angstrom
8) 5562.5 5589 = 1.3 angstrom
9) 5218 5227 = 0.8 angstrom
